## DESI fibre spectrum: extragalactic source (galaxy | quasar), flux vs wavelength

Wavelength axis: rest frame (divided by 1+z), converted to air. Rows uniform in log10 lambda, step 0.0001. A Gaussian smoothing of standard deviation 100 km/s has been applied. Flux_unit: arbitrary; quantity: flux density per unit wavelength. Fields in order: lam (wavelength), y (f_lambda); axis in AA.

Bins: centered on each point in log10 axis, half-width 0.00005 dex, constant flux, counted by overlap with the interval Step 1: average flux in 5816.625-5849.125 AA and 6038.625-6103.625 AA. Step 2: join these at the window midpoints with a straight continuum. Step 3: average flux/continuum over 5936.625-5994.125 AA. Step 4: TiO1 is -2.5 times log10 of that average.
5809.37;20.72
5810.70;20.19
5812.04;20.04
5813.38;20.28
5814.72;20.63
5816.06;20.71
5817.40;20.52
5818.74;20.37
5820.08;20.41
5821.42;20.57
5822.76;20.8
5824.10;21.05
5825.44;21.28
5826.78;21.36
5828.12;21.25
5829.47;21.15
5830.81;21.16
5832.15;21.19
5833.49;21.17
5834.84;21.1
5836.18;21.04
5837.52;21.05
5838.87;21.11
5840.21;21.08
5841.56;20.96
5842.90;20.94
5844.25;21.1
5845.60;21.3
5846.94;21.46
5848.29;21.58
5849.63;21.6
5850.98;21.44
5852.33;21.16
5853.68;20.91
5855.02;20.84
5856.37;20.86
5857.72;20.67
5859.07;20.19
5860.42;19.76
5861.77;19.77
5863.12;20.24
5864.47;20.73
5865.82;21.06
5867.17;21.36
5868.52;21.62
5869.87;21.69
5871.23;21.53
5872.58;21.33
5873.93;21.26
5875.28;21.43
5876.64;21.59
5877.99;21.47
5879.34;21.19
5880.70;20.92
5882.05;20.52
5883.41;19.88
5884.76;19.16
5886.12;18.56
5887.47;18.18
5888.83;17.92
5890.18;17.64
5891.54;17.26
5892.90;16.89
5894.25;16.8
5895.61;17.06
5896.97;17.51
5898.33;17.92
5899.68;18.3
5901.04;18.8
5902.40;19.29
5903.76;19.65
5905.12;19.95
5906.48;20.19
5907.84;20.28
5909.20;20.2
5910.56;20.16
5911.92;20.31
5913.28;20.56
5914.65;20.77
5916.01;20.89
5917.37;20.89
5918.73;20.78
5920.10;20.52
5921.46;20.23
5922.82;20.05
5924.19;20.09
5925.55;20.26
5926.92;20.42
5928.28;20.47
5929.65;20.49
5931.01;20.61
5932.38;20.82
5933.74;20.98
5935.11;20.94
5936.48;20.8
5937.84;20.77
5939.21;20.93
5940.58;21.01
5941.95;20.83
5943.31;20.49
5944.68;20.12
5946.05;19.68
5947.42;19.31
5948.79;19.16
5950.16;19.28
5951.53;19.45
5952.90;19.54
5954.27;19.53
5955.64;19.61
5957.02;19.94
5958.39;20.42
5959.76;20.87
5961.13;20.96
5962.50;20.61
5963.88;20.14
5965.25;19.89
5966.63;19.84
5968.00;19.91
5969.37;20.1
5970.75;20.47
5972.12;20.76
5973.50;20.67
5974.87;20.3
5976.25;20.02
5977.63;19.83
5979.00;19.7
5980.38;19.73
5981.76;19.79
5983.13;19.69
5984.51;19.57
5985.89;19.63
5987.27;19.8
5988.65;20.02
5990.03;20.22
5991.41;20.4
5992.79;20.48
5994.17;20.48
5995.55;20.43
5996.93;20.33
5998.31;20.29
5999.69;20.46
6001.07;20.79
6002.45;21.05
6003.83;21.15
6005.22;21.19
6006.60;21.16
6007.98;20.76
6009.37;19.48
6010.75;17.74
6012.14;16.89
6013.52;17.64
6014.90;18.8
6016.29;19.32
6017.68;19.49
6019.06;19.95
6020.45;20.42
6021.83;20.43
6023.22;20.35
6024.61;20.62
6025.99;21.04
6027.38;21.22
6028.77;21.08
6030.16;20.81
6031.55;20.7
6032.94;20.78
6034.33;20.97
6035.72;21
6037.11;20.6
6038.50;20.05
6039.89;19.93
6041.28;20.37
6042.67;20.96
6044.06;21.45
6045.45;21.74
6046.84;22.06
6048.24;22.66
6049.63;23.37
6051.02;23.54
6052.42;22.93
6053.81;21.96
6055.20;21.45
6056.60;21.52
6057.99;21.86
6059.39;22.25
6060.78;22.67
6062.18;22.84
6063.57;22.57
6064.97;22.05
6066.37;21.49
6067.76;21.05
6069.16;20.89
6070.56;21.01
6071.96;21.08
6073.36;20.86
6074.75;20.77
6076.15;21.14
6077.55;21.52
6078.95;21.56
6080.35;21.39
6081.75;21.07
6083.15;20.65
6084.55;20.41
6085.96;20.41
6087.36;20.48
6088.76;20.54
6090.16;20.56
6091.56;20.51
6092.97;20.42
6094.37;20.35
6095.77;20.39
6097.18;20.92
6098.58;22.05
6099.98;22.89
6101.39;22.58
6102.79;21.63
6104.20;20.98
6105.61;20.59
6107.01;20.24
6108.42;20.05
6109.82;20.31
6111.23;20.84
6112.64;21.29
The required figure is 0.06 mag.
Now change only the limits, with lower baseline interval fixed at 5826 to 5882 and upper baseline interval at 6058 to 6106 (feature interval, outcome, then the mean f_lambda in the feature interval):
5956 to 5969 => 0.047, 20.3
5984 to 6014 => 0.062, 20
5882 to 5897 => 0.171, 18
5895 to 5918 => 0.082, 19.6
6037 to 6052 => -0.018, 21.6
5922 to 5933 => 0.039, 20.4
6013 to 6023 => 0.091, 19.5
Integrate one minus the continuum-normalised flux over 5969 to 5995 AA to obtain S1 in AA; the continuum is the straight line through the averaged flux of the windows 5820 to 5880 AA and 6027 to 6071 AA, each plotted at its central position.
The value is 1.6 AA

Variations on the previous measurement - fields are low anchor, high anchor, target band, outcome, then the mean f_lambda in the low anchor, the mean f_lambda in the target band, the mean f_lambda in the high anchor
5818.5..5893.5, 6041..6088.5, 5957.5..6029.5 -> 3.9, 20.6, 20.1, 21.6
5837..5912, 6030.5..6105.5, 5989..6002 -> 0.3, 20.1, 20.4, 21.3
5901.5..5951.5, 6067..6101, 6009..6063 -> -0.2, 20.3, 20.9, 21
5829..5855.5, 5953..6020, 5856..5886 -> 0.2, 21.2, 20.8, 20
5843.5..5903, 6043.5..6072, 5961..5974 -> 0.5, 20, 20.3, 22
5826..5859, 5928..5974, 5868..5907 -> 2.4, 21.1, 19.5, 20.3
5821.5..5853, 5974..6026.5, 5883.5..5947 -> 2.8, 21.2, 19.7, 20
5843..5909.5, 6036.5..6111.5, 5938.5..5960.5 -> 0.5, 20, 20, 21.3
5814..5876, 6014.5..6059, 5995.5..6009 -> 0.2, 21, 20.7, 21.1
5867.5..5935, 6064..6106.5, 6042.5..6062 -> -1.3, 19.9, 22.2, 21.1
